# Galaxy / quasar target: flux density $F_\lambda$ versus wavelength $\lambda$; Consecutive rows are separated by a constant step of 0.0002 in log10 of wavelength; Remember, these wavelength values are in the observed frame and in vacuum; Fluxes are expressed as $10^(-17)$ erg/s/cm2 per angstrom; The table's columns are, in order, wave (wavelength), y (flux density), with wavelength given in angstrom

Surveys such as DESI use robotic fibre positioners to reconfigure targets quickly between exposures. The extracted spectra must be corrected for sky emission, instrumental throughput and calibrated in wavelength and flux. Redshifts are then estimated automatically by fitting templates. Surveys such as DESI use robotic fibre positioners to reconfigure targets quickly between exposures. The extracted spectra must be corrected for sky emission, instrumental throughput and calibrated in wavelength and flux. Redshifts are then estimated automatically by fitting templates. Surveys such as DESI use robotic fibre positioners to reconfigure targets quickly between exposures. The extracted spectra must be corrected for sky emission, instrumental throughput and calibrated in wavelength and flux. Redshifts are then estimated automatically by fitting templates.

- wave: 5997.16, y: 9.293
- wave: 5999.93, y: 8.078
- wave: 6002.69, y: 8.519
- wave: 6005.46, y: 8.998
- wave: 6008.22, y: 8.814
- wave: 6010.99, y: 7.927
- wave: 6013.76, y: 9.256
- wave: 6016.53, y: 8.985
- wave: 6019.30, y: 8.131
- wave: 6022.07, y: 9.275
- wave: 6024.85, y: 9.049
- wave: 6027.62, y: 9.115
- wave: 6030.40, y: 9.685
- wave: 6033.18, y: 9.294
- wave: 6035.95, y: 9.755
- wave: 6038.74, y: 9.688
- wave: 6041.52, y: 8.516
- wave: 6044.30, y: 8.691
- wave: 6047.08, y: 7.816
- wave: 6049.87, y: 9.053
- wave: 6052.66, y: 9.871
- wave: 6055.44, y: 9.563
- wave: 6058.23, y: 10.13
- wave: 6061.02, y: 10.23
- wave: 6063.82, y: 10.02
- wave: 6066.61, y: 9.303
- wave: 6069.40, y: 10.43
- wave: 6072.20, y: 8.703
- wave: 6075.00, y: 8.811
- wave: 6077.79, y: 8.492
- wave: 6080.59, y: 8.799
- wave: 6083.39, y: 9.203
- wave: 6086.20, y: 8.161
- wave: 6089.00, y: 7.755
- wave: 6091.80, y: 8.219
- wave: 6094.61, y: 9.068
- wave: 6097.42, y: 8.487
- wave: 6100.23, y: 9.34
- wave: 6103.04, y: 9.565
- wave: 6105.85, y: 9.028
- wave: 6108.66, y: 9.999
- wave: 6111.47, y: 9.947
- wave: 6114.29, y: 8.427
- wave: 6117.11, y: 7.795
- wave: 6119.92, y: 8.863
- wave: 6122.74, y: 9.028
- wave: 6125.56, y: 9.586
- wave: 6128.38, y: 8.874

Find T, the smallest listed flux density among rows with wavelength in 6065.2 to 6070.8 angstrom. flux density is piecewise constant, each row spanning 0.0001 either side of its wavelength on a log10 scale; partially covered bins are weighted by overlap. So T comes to 9.303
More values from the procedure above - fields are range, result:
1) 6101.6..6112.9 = 9.028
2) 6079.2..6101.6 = 7.755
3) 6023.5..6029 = 9.049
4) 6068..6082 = 8.492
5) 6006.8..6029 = 7.927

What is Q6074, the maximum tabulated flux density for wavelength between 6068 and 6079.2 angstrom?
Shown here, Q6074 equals 10.43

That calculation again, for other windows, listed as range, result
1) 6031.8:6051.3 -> 9.755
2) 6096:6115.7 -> 9.999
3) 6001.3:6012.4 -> 8.998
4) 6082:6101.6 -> 9.34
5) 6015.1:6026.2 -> 9.275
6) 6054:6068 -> 10.23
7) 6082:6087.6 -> 9.203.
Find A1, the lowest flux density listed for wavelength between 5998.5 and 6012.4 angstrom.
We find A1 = 7.927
